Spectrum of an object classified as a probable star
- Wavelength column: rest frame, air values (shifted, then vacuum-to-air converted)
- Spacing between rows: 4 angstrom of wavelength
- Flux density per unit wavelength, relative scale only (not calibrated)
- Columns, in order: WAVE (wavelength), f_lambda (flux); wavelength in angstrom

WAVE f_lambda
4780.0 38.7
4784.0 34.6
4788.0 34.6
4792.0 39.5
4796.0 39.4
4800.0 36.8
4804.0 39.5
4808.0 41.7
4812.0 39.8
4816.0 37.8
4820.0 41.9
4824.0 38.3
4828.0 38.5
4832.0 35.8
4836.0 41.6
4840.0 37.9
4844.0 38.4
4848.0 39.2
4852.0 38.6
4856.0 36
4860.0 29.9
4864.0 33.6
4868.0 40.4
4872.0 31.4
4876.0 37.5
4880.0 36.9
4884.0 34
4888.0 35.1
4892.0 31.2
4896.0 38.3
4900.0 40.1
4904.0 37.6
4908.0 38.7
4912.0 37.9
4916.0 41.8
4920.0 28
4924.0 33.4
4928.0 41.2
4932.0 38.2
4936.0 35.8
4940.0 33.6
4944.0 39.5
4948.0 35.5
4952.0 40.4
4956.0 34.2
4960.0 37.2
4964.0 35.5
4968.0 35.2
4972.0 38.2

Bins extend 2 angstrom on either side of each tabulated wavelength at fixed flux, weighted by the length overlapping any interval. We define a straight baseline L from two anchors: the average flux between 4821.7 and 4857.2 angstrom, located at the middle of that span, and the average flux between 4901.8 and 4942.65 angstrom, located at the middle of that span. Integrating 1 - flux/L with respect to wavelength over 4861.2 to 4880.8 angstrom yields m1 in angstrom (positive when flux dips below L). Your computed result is 1.1 angstrom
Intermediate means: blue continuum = 38.3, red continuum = 36.7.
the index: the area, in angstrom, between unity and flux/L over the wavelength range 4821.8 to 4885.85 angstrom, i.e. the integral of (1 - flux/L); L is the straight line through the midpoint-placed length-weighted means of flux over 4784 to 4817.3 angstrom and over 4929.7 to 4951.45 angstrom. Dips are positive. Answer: 1.8 angstrom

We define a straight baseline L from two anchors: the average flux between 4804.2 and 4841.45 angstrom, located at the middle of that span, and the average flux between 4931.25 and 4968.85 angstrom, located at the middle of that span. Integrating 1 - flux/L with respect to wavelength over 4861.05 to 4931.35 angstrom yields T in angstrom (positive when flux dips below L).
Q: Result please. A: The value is 2.6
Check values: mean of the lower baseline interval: 39.3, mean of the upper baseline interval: 36.5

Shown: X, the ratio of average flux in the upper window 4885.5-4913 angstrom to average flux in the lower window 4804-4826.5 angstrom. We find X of 0.93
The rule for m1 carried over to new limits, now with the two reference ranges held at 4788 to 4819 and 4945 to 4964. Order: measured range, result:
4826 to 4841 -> 0.0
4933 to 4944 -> 0.3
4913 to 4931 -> 0.5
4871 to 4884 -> 0.9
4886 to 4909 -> 0.5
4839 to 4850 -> 0.0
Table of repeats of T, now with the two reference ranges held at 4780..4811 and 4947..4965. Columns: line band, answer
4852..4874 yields 1.7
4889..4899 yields 0.5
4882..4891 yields 0.8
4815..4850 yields -1.0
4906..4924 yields 0.4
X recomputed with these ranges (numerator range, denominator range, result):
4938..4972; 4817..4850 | 0.94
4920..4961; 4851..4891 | 1.04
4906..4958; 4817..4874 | 0.99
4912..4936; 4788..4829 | 0.94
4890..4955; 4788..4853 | 0.95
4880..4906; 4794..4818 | 0.92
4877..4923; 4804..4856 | 0.93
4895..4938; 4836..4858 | 0.97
